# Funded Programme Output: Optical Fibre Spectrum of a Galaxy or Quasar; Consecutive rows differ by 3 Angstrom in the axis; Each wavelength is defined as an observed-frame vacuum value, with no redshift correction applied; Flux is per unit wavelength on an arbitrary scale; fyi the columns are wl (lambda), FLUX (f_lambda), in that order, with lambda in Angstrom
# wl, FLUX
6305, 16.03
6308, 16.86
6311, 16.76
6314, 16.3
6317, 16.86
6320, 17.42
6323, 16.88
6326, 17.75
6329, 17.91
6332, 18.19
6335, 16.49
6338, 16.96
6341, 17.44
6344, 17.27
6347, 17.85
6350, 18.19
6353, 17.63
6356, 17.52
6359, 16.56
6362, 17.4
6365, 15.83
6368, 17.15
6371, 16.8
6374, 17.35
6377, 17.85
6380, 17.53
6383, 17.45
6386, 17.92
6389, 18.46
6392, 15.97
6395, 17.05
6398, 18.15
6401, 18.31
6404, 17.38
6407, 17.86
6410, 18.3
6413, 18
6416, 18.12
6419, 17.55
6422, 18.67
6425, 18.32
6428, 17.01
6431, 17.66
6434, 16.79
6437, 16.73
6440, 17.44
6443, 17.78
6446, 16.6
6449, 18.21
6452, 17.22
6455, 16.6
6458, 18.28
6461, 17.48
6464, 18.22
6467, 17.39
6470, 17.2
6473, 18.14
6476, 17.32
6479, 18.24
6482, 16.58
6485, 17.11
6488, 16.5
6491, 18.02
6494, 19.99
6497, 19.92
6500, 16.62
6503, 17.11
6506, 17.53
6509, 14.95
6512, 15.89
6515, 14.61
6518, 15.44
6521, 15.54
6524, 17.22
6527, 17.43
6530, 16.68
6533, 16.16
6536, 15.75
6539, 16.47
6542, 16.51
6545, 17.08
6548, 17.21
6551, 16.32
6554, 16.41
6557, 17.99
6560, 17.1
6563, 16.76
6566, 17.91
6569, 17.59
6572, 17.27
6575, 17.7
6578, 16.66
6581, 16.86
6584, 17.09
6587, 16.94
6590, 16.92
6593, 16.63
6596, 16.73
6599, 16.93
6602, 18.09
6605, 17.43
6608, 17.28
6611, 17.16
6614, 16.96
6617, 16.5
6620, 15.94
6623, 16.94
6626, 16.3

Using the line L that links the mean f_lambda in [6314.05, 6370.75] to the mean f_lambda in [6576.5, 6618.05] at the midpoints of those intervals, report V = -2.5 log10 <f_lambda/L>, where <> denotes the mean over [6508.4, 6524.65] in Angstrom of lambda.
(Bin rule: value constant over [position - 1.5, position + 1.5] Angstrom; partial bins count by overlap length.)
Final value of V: 0.10 mag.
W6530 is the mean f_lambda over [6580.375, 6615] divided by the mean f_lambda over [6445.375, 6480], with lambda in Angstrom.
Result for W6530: 1.0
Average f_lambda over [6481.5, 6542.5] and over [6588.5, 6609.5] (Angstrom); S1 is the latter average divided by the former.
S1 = 1.02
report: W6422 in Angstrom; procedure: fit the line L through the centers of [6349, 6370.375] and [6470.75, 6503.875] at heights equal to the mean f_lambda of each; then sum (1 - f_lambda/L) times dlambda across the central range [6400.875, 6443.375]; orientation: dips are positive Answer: -0.6 Angstrom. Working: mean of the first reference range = 17.1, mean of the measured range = 17.7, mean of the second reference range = 17.8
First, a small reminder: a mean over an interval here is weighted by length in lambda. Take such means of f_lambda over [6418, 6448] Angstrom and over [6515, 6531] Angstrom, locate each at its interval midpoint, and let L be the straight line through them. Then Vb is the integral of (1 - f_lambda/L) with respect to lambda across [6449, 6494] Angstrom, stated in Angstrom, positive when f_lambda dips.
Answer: -1.6 Angstrom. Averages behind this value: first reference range 17.5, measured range 17.6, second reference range 16.3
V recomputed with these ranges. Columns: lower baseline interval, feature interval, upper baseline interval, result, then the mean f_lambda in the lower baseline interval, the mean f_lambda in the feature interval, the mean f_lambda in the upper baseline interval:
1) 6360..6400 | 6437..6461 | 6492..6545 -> -0.02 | 17.3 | 17.4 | 16.7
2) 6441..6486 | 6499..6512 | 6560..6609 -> 0.06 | 17.5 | 16.5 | 17.2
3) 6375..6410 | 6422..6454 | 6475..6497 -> 0.02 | 17.7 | 17.4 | 17.8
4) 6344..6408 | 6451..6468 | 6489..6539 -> -0.03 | 17.4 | 17.5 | 16.8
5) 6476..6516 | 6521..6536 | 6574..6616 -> 0.03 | 17.2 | 16.6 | 17.1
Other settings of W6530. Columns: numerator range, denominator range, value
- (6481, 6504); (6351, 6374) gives 1.04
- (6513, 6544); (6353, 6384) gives 0.94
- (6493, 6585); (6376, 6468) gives 0.96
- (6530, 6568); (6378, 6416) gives 0.95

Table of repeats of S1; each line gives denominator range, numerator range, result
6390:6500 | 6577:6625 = 0.96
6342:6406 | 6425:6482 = 1.00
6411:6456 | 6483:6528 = 0.96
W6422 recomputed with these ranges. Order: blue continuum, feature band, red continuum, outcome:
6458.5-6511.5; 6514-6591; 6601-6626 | 2.1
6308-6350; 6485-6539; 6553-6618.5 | 1.2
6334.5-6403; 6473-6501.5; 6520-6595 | -1.3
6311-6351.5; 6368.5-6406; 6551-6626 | -0.5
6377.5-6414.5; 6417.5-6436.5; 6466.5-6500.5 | 0.1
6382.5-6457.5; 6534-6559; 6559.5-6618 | 0.8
